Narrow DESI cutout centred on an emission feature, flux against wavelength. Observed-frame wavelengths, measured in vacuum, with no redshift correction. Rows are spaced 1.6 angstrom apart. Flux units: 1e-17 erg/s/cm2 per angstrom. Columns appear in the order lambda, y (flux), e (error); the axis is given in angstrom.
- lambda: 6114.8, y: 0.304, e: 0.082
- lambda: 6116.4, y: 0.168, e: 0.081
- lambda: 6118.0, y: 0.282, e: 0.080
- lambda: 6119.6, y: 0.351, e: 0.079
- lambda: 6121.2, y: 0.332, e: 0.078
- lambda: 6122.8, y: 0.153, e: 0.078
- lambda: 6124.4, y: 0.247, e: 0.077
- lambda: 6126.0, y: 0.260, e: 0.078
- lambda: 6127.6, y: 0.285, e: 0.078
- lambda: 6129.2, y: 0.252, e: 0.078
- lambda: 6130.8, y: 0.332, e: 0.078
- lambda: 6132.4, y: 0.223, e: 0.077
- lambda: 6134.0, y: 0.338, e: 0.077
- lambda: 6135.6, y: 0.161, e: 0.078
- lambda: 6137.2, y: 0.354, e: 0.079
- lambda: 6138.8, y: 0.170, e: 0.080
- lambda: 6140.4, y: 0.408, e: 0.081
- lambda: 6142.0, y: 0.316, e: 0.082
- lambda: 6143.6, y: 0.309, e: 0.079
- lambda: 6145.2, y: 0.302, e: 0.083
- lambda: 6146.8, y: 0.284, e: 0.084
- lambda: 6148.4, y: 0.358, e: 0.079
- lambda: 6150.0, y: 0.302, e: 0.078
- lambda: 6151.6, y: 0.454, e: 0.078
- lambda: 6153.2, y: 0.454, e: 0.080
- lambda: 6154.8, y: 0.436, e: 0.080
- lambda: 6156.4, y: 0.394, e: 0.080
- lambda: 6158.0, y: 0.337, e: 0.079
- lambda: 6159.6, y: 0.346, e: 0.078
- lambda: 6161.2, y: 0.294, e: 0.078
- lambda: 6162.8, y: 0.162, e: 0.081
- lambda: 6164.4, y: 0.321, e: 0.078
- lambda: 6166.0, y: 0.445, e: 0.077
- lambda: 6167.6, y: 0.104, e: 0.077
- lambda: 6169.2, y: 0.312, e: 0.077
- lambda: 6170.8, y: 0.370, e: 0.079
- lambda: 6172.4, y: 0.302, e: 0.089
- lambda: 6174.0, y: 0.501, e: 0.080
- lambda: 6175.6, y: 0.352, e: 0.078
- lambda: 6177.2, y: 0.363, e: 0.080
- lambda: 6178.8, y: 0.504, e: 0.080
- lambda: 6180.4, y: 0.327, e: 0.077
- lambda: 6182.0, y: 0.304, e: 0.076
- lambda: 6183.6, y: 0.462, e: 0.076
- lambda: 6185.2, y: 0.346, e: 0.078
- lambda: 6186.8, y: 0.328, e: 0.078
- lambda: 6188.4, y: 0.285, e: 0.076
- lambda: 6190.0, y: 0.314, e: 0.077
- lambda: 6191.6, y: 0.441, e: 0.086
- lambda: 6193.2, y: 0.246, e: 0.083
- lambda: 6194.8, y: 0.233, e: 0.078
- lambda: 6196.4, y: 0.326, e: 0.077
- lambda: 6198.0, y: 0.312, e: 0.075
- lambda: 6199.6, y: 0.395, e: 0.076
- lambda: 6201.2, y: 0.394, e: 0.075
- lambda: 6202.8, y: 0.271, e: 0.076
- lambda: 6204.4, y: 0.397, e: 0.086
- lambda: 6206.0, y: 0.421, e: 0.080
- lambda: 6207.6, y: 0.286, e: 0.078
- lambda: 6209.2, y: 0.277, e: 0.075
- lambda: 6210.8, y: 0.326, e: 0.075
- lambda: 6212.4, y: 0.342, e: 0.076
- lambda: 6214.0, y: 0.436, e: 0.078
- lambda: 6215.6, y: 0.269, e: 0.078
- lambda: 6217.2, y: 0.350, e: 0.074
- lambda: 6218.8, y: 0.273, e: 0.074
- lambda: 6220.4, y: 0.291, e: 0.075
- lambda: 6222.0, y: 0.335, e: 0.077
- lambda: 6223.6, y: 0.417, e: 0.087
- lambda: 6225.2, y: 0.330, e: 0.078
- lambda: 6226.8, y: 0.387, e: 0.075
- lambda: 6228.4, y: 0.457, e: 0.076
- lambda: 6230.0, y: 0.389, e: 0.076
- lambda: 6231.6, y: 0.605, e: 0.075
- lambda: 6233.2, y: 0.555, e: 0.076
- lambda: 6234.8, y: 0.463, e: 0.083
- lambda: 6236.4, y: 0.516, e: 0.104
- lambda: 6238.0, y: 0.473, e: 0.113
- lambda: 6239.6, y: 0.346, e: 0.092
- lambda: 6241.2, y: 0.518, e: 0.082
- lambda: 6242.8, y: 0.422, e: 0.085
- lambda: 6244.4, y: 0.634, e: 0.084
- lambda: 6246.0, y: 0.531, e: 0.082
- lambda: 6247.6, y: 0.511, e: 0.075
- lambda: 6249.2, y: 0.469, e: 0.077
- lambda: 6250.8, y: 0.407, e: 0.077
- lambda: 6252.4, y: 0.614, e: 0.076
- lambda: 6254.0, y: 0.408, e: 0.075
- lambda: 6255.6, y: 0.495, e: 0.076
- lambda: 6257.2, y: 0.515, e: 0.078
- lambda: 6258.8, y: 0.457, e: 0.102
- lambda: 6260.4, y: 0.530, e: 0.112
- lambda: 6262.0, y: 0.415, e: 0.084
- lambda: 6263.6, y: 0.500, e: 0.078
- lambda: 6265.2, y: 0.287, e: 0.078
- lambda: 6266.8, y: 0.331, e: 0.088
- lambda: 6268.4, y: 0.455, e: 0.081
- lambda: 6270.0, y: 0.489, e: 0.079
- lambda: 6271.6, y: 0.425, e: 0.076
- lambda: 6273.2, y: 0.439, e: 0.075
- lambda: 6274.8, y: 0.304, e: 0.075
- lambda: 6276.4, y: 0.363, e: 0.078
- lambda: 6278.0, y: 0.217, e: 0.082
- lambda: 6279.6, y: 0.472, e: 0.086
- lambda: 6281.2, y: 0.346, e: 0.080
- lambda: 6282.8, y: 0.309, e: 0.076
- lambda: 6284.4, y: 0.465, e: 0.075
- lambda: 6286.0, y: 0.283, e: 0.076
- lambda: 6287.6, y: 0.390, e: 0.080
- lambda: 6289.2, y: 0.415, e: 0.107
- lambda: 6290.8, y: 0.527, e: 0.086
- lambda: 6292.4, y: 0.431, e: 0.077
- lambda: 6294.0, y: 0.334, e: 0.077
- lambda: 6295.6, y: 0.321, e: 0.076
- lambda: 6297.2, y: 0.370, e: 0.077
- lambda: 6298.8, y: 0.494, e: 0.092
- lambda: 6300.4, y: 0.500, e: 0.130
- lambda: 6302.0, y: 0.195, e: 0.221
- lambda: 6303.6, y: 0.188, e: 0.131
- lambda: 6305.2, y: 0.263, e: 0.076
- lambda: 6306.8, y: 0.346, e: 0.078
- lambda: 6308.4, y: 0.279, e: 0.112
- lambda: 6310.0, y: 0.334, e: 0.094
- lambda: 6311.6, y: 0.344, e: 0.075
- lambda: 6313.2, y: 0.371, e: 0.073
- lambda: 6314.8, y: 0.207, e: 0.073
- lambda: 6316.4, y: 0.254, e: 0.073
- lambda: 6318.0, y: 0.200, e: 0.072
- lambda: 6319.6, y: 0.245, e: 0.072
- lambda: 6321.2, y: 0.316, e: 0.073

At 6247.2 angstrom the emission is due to C III]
